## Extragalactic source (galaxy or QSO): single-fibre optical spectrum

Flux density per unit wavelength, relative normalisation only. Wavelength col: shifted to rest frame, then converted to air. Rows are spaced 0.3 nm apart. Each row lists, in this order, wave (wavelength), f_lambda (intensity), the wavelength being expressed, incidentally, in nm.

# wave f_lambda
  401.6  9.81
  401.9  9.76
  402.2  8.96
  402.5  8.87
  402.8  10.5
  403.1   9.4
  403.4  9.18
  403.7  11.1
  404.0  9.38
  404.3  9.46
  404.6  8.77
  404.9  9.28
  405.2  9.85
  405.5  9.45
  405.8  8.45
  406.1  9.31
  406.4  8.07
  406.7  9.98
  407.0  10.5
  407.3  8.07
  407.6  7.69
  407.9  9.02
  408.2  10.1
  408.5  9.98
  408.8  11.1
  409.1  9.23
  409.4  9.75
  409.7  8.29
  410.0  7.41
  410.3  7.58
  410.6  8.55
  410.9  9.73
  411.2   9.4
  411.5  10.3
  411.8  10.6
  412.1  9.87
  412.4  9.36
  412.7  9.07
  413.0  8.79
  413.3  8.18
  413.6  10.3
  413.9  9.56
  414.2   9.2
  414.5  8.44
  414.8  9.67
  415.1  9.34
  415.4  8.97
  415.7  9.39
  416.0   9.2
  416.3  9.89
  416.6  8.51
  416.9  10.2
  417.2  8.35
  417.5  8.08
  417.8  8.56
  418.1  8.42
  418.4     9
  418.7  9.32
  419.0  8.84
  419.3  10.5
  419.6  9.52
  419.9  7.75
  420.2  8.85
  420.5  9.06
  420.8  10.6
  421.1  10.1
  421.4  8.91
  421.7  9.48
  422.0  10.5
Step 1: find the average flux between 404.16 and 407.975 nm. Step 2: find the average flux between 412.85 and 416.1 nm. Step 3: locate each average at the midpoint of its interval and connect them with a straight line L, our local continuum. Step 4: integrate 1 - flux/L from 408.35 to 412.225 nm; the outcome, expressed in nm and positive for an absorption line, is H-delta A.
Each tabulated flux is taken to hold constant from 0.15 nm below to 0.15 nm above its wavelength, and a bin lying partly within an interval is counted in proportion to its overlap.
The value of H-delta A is -0.10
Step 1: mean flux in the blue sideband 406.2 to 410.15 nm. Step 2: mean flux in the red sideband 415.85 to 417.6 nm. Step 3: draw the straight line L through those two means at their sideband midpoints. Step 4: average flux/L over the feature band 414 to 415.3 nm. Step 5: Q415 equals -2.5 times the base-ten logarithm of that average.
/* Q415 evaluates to -0.01 mag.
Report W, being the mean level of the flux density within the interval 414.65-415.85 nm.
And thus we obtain 9.34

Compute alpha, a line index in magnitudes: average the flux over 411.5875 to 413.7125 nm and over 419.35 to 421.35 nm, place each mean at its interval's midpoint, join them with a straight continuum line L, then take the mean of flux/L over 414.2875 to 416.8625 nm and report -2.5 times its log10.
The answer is 0.02 mag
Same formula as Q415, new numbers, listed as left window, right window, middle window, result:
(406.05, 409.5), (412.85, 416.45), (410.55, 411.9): -0.05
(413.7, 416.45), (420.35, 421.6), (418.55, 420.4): 0.05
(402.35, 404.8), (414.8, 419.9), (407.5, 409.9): 0.00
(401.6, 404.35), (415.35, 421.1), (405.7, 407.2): 0.03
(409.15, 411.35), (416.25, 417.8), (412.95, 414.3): -0.05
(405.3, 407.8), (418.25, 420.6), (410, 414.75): -0.02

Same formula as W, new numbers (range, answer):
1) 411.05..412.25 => 10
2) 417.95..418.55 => 8.71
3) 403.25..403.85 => 10.1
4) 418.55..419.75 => 9.55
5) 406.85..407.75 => 8.75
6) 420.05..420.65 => 8.96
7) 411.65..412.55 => 9.94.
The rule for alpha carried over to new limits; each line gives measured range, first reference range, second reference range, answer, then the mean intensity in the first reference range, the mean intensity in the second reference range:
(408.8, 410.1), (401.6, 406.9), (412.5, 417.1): 0.039 mag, 9.42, 9.24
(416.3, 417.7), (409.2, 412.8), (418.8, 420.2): 0.029 mag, 9.16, 9.13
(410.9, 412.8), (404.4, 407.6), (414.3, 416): -0.073 mag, 9.11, 9.17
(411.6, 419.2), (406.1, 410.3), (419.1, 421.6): 0.012 mag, 9.12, 9.4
